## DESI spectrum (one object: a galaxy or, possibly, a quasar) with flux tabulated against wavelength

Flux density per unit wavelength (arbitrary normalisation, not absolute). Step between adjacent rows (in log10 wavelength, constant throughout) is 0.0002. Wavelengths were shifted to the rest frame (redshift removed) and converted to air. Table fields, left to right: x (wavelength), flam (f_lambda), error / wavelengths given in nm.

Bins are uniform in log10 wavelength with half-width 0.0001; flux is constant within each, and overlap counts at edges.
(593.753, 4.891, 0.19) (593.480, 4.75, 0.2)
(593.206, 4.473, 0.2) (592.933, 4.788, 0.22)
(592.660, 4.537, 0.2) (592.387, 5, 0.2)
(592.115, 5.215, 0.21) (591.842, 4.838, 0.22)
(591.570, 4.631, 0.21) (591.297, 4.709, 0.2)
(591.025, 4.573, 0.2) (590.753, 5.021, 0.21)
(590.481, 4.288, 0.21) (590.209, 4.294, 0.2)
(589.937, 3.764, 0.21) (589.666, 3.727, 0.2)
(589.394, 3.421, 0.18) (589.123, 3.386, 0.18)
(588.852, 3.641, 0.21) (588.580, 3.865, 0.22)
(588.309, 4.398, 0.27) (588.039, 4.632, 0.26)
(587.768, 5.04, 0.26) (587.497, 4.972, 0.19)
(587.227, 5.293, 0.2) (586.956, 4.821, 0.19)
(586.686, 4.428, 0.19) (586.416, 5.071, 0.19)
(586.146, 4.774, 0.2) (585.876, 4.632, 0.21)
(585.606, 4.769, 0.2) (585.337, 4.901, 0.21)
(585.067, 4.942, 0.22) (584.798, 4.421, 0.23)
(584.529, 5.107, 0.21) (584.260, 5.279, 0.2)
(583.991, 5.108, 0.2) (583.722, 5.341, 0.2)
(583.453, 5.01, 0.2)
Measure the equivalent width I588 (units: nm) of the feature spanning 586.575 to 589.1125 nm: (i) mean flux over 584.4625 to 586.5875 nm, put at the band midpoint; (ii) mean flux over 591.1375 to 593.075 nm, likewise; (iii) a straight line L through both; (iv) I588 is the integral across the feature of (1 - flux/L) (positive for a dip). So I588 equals 0.16 nm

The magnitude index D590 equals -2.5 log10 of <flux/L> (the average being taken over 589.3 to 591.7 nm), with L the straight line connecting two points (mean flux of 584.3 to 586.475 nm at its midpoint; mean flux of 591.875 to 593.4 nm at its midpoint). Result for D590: 0.13 mag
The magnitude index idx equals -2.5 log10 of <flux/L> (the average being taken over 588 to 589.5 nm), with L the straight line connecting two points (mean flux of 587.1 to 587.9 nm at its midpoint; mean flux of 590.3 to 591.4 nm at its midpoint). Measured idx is 0.268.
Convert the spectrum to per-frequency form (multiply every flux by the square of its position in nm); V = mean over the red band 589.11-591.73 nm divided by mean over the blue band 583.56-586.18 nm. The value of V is 0.9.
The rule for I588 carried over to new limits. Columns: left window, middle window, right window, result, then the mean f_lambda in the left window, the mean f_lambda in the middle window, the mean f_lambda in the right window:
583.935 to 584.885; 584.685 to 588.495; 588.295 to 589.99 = -0.35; 5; 4.78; 3.69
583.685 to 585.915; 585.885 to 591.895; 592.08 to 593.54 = 0.52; 4.94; 4.43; 4.77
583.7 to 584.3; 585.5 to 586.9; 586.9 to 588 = 0.09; 5.22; 4.74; 5.01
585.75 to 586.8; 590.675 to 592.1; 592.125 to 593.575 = -0.01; 4.73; 4.78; 4.75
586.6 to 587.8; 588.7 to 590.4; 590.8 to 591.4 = 0.38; 4.92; 3.72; 4.7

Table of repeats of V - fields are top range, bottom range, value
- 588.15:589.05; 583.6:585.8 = 0.80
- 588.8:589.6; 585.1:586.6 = 0.73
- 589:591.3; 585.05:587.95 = 0.85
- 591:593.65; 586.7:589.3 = 1.09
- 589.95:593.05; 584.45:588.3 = 0.99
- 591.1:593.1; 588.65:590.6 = 1.28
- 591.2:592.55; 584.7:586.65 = 1.04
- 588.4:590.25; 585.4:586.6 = 0.78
